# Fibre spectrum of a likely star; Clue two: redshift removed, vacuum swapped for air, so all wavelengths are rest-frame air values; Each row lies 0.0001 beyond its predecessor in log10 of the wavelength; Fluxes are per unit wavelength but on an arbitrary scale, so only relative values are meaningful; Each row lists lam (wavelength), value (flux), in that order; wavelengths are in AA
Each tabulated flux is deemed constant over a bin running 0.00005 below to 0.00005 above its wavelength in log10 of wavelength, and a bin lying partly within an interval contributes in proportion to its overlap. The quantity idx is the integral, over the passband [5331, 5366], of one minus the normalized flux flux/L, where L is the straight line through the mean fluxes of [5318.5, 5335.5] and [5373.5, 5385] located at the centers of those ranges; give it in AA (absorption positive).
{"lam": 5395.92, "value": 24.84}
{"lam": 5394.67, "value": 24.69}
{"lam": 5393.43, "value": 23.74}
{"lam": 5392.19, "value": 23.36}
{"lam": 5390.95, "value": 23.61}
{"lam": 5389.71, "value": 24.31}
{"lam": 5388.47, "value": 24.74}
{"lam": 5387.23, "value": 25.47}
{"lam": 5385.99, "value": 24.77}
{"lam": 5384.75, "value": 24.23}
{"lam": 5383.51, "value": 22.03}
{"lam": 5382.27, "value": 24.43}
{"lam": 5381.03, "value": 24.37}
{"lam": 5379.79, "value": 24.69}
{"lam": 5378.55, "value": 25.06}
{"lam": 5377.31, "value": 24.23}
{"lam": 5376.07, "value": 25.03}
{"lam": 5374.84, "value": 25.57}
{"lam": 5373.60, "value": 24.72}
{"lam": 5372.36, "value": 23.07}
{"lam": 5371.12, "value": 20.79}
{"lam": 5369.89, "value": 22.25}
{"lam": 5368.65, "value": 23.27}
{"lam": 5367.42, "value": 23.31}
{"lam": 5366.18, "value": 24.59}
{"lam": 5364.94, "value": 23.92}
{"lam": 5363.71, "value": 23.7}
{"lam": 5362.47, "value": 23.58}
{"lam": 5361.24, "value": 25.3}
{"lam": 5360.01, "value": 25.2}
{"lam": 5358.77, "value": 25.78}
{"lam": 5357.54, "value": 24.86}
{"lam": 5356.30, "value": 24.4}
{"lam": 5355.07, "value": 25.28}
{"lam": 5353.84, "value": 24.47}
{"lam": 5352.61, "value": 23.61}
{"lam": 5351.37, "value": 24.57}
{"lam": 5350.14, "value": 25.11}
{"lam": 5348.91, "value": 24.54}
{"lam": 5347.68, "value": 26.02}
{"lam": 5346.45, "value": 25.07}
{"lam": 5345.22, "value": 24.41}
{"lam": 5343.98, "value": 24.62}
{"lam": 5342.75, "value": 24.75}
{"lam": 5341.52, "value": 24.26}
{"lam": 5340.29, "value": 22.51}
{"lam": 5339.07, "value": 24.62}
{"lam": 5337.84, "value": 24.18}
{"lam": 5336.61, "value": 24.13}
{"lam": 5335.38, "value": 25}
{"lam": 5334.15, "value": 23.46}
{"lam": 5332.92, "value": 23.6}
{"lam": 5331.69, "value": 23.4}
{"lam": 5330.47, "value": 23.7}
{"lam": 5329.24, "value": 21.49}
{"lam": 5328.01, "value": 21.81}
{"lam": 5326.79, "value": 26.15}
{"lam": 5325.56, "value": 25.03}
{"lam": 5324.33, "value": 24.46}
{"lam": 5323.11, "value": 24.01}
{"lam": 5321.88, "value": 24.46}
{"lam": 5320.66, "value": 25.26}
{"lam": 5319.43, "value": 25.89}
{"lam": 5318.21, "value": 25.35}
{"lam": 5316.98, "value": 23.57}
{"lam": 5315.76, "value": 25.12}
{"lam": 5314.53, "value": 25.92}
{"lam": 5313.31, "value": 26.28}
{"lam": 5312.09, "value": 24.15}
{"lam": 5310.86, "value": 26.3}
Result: -0.3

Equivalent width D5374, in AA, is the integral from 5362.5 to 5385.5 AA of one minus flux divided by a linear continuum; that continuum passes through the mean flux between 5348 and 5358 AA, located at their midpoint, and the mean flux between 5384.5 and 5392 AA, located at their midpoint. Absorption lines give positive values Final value 0.7 AA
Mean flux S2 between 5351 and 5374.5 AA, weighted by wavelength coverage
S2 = 24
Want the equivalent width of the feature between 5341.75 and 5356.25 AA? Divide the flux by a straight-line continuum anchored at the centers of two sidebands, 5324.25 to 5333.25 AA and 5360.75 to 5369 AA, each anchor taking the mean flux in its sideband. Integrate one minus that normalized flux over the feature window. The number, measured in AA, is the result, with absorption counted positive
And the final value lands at -0.6 AA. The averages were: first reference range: 23.7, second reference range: 24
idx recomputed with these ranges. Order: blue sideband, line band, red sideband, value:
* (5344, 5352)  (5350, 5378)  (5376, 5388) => 0.5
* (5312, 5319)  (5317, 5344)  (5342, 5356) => 0.9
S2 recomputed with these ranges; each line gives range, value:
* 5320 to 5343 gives 24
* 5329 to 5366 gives 24.4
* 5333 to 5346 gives 24.2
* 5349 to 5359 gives 24.7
